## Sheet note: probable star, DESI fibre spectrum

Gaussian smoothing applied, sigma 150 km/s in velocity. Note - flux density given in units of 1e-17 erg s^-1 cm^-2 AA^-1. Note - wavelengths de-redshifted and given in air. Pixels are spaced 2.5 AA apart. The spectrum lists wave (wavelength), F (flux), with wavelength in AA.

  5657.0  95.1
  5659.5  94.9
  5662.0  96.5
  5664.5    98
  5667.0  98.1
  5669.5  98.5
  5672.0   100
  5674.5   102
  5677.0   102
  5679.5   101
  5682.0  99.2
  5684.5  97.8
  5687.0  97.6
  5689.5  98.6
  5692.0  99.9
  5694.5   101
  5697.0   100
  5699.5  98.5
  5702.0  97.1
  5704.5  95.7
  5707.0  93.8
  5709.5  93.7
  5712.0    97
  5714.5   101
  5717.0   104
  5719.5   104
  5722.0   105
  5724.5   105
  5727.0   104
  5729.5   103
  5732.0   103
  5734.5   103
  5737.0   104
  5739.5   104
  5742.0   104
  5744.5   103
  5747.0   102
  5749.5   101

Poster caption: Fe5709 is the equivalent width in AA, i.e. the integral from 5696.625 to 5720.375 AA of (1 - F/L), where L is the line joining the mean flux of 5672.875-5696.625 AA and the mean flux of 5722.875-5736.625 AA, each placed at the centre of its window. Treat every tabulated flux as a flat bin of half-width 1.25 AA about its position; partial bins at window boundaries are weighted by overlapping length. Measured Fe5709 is 0.8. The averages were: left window 99.9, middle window 98.3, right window 104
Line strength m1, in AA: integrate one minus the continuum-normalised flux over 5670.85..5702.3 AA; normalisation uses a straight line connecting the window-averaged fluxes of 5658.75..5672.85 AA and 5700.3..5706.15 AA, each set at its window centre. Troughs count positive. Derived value -0.9 AA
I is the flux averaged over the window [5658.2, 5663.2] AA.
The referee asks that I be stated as 95.7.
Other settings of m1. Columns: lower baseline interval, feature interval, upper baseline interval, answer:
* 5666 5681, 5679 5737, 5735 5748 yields 1.0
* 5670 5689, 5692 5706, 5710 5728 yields 0.4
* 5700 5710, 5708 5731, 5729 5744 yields -0.6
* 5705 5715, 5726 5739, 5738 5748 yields -0.3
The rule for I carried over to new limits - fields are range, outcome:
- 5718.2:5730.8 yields 104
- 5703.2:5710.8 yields 94.4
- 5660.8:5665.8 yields 97.3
